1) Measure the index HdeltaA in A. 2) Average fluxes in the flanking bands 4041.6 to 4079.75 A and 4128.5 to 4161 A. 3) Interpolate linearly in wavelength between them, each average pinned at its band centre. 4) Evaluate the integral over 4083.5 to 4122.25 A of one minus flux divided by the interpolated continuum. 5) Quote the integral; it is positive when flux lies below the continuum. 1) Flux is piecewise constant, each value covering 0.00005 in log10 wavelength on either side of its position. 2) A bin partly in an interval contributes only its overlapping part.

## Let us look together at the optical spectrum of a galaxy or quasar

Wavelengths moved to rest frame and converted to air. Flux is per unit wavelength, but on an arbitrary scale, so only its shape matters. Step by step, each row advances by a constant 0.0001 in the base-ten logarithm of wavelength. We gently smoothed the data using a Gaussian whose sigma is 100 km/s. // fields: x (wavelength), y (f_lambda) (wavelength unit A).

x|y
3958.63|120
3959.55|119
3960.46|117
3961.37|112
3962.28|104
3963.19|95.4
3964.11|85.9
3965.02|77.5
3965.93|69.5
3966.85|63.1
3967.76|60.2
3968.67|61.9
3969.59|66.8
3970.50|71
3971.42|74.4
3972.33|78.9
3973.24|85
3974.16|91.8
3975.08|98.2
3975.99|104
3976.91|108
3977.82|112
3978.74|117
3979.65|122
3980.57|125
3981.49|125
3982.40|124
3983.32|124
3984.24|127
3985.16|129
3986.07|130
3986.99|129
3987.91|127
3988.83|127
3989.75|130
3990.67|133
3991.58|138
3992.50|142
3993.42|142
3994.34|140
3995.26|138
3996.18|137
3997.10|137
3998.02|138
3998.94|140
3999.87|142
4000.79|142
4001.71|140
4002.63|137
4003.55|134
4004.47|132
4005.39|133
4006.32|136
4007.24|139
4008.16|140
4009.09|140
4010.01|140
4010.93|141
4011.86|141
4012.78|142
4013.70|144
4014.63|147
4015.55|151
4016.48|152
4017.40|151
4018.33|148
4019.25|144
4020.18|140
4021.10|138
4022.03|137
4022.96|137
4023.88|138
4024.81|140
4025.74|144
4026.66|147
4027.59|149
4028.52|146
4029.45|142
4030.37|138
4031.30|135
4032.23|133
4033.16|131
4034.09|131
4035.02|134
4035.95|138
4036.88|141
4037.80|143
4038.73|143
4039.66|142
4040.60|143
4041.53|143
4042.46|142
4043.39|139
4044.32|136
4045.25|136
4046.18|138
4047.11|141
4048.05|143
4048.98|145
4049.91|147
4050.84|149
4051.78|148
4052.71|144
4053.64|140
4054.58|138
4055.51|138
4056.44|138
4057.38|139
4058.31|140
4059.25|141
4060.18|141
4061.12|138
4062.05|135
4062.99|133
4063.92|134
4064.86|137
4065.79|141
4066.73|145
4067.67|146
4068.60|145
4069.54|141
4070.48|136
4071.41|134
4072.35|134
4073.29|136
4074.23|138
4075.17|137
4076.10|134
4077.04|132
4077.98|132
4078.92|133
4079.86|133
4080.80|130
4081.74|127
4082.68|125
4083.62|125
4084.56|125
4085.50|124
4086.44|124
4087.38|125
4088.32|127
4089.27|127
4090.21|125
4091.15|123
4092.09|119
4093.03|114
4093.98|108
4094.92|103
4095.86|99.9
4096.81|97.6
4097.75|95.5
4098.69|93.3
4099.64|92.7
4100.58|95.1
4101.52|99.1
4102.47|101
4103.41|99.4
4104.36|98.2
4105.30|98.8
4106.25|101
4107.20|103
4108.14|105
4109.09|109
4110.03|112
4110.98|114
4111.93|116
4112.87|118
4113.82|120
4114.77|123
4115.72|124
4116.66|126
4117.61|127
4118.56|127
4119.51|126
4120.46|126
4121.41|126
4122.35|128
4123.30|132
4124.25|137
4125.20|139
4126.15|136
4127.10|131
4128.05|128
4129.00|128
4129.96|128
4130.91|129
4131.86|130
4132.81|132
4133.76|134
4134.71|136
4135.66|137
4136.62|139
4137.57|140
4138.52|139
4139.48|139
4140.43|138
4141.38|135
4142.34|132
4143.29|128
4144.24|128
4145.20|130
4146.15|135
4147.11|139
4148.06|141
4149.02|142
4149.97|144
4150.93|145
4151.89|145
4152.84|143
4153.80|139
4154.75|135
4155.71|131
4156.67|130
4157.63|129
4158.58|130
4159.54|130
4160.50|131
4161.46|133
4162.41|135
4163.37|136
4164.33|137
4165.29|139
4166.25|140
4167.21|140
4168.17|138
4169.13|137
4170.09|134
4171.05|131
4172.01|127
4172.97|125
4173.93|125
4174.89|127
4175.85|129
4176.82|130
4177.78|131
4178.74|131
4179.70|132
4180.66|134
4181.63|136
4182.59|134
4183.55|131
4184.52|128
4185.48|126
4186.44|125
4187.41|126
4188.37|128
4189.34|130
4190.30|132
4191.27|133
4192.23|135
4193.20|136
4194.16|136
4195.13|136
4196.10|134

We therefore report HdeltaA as 6.7 A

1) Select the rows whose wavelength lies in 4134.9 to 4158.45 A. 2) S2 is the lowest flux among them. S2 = 128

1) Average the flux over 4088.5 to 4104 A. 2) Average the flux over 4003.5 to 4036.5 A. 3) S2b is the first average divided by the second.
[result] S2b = 0.76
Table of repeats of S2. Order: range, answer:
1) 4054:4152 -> 92.7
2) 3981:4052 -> 124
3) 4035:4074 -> 133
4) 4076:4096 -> 99.9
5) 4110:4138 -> 112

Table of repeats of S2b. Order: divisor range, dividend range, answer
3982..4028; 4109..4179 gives 0.95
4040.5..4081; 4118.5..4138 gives 0.95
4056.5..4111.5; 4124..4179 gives 1.10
